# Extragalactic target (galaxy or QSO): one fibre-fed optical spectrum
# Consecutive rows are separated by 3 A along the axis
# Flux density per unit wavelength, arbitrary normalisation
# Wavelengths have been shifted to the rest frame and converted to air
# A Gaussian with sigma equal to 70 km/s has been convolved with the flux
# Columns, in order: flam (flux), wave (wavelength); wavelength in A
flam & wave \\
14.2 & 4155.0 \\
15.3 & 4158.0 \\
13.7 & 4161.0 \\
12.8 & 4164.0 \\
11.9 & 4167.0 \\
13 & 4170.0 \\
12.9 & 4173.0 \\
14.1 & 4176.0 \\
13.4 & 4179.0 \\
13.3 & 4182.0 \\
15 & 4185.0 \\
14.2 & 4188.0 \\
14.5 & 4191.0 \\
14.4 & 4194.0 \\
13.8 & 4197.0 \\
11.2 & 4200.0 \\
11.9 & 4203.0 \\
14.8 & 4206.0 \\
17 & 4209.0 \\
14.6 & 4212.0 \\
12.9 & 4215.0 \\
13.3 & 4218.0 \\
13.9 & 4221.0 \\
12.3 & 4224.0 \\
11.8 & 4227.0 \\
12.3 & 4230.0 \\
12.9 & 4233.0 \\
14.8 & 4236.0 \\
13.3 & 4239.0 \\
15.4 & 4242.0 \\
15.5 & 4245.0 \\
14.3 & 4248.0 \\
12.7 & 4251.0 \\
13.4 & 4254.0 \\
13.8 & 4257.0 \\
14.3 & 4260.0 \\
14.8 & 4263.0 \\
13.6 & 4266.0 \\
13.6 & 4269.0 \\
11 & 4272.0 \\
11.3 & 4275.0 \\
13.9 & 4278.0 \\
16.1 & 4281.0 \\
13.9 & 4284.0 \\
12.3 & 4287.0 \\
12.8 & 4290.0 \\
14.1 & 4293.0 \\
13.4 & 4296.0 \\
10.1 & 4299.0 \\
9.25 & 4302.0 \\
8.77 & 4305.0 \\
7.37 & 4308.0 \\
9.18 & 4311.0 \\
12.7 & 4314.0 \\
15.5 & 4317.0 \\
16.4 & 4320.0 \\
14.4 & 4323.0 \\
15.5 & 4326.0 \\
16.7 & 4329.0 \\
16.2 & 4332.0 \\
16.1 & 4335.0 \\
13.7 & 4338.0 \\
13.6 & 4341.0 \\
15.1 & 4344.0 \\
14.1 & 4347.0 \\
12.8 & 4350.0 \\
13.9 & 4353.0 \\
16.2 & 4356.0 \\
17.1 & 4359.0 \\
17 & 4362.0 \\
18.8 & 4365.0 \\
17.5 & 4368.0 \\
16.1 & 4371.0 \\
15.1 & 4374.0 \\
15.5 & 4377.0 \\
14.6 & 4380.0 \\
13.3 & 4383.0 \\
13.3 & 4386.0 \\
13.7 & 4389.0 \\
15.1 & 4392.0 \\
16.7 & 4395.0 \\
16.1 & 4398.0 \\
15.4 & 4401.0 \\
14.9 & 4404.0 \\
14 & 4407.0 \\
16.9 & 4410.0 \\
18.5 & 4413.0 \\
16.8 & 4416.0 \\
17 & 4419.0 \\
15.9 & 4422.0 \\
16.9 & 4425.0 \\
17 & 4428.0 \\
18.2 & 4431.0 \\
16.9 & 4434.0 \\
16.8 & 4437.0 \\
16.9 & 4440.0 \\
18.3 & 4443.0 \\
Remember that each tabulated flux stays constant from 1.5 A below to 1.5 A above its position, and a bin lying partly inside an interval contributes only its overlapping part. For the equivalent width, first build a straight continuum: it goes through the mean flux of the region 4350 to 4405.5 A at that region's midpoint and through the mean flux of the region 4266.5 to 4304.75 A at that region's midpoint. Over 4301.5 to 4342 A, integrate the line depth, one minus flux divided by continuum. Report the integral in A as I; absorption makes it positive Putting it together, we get 1.2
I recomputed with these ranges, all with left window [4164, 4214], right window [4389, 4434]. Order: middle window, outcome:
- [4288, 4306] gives 4.17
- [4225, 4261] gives 1.67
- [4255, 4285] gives 2.12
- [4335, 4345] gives 0.71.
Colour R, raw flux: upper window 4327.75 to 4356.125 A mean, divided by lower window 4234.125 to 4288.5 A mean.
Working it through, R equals 1.07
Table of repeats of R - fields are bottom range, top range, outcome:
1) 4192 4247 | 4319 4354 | 1.09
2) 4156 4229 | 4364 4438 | 1.18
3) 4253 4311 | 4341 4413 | 1.24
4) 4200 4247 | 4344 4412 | 1.12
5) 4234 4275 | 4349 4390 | 1.12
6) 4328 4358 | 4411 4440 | 1.15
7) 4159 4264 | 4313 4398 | 1.12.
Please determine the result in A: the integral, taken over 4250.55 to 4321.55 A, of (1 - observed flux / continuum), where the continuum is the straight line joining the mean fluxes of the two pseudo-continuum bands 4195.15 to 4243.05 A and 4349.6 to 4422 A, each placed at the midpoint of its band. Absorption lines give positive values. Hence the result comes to 8.4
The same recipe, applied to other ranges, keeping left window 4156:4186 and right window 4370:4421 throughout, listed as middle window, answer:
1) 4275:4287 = 0.46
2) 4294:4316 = 6.53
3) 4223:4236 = 1.32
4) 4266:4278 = 1.66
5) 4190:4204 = 0.60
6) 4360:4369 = -1.51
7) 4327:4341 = -0.48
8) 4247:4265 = 0.50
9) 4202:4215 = -0.59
